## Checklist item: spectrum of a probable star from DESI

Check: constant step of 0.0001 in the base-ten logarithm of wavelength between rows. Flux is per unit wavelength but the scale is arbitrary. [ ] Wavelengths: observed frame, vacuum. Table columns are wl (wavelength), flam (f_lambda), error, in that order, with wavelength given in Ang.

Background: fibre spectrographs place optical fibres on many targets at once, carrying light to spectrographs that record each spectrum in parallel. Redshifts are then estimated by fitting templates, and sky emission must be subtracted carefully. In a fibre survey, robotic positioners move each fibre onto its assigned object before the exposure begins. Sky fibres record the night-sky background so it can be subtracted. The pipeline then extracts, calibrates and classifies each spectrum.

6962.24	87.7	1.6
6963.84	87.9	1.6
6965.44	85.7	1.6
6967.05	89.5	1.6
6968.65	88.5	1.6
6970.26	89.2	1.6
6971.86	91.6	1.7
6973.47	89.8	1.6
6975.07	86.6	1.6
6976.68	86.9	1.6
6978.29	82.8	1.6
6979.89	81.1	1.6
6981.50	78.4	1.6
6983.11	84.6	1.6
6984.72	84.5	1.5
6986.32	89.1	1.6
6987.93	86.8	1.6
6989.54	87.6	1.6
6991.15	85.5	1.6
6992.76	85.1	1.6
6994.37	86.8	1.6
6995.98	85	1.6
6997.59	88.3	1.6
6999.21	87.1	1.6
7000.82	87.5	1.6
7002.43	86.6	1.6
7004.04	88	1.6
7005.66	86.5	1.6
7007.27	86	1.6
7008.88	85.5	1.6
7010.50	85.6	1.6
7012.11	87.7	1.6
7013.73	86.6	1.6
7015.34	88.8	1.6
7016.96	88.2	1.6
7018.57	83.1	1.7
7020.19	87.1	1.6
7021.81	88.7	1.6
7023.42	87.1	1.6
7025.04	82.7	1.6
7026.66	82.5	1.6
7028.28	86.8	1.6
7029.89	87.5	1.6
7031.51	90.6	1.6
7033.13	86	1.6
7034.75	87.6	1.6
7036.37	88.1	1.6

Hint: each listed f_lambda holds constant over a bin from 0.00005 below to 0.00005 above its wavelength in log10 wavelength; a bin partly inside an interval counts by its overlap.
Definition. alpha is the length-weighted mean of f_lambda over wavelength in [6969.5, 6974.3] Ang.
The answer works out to 90.3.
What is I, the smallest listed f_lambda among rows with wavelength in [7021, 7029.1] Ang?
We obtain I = 82.5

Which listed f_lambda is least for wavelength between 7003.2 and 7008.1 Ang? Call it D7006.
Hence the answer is 86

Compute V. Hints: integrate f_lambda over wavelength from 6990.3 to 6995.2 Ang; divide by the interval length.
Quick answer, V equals 85.8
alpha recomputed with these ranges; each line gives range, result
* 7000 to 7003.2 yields 87.2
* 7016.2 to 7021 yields 86.1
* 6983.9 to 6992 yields 86.7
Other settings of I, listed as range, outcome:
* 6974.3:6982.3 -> 78.4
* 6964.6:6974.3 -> 85.7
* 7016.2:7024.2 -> 83.1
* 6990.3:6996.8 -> 85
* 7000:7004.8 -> 86.6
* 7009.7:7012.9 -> 85.6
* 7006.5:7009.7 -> 85.5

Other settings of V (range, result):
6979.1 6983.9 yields 81.3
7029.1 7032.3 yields 89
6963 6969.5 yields 87.9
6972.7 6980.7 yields 85.5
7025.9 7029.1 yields 84.9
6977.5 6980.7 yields 82.1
